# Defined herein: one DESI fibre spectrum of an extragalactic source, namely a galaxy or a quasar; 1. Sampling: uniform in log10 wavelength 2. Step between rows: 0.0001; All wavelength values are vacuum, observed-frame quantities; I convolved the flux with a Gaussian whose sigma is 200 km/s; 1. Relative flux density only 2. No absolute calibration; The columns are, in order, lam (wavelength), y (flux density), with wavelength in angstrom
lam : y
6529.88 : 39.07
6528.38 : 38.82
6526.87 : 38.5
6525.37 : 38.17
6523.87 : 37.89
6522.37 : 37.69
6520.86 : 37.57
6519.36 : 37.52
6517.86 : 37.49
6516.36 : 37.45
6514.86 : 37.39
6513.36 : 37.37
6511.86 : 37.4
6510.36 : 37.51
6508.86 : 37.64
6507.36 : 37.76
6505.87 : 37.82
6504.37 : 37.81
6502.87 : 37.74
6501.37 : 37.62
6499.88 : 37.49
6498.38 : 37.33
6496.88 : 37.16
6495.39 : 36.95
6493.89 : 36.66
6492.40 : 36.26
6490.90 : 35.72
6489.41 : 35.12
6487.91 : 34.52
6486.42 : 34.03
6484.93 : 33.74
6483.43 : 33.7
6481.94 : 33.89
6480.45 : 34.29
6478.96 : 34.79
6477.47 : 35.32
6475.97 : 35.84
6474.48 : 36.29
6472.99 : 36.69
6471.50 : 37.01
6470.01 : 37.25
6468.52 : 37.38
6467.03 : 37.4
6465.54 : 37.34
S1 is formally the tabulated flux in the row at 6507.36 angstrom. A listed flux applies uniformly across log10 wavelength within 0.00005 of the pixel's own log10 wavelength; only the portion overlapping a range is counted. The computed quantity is 37.76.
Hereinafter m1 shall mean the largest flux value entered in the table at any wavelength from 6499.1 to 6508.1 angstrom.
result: 37.82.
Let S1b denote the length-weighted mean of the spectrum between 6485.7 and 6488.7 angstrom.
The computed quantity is 34.3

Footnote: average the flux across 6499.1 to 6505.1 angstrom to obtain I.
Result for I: 37.7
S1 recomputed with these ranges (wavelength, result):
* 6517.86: 37.49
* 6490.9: 35.72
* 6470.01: 37.25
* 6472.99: 36.69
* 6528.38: 38.82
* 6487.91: 34.52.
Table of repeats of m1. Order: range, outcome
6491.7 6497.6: 37.16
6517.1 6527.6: 38.5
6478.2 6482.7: 34.79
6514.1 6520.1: 37.52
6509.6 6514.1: 37.51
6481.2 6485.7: 33.89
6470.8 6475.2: 37.01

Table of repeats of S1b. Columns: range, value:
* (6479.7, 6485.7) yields 33.9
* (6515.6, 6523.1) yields 37.5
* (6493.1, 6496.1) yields 36.8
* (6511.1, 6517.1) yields 37.4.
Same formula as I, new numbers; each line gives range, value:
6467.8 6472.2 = 37.2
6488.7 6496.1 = 36.1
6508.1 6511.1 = 37.5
